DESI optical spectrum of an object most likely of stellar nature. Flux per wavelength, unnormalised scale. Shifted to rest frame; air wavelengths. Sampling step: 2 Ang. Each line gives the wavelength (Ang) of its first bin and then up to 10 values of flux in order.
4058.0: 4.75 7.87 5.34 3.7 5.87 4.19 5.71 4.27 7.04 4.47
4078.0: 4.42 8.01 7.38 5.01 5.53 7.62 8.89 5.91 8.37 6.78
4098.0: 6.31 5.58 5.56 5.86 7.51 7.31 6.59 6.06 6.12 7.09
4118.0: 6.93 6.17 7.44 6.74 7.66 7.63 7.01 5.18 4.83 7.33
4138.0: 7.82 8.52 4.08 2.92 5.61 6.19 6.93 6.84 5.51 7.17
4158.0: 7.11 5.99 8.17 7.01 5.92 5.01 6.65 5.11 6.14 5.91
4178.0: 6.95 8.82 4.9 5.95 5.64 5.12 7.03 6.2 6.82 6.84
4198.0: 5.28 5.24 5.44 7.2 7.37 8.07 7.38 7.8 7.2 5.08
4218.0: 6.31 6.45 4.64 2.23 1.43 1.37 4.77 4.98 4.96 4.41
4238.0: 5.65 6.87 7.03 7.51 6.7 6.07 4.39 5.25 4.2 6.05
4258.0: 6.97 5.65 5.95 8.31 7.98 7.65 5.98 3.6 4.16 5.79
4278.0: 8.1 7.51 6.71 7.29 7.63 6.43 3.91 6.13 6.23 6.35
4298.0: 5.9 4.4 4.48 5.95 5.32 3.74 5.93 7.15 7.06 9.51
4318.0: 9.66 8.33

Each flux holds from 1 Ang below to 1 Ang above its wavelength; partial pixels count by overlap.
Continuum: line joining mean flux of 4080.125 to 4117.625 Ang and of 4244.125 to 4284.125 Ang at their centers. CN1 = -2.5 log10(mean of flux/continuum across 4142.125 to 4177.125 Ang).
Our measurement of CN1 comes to 0.07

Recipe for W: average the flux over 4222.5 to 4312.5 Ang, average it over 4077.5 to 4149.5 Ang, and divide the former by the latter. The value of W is 0.87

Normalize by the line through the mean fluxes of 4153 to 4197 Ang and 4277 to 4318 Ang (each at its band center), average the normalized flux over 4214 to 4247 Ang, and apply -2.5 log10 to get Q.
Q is 0.24 mag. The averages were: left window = 6.36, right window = 6.37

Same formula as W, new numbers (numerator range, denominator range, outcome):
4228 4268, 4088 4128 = 0.87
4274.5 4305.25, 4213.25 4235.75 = 1.38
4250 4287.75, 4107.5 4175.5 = 0.98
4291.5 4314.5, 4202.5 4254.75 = 1.02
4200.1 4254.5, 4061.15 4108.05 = 0.92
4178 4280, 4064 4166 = 0.93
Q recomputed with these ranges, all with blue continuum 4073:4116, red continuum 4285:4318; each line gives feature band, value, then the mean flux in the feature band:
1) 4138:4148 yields 0.142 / 5.63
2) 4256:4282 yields -0.049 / 6.46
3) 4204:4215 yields -0.195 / 7.53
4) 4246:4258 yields 0.139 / 5.47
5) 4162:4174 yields 0.039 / 6.14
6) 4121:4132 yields -0.105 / 7.1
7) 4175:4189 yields 0.027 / 6.18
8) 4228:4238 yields 0.350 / 4.53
